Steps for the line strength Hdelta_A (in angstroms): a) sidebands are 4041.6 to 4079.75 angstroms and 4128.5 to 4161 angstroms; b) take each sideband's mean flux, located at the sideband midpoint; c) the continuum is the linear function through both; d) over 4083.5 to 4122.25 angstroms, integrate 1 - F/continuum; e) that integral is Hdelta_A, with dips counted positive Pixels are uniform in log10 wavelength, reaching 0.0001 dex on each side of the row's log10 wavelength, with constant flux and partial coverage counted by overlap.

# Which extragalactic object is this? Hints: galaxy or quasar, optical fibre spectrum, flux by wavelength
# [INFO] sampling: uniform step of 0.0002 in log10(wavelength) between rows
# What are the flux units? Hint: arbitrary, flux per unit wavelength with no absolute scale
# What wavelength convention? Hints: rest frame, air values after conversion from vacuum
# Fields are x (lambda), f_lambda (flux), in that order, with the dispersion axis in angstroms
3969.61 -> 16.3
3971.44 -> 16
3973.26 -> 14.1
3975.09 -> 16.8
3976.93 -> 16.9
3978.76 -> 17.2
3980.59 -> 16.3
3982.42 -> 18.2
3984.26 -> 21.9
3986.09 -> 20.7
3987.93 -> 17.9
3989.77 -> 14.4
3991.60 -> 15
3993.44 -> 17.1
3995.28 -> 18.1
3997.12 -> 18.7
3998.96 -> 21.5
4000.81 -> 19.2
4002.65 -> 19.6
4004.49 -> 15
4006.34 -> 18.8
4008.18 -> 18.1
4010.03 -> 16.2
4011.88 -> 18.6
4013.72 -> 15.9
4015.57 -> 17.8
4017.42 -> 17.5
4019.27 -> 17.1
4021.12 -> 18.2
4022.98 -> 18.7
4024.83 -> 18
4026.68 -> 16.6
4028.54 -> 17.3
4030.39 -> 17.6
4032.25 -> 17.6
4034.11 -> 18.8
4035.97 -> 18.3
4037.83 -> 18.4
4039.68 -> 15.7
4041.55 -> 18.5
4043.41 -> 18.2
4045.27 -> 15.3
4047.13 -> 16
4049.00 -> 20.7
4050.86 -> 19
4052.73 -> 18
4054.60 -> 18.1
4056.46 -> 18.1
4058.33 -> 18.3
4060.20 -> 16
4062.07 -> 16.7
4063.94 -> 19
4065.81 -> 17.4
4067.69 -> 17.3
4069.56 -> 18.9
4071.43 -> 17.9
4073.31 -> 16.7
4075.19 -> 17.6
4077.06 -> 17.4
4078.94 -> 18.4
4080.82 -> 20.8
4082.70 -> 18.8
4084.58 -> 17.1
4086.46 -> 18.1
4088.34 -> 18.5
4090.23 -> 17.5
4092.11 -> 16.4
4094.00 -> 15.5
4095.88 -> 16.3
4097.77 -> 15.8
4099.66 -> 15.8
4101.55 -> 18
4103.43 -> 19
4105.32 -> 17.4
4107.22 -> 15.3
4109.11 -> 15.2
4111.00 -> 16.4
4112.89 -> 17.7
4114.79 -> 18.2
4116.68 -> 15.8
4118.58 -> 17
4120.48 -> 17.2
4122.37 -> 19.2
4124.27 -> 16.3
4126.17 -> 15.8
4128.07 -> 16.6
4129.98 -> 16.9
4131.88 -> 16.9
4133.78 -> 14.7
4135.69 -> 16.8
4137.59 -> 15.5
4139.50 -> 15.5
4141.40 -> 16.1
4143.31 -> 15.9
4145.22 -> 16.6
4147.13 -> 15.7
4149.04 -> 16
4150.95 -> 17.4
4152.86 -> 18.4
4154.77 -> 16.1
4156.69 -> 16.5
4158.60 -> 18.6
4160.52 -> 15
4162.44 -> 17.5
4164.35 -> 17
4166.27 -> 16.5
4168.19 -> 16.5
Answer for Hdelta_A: 0.3 angstroms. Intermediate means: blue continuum 17.8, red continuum 16.4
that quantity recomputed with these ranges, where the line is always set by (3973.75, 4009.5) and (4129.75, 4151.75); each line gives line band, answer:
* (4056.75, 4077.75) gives -0.71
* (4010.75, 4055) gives -0.83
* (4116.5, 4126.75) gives -0.40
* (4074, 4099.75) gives -1.07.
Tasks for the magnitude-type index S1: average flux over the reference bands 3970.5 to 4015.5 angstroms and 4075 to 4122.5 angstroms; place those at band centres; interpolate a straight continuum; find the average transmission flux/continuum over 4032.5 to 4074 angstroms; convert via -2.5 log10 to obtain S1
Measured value -0.02 mag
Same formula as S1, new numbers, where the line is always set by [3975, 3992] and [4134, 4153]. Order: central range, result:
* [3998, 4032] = -0.03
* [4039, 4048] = 0.02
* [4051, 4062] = -0.04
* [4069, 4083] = -0.09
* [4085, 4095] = -0.03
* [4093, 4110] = 0.01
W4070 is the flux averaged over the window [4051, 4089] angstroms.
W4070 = 18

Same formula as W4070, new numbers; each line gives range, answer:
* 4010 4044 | 17.7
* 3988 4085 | 17.8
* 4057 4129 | 17.3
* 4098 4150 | 16.6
